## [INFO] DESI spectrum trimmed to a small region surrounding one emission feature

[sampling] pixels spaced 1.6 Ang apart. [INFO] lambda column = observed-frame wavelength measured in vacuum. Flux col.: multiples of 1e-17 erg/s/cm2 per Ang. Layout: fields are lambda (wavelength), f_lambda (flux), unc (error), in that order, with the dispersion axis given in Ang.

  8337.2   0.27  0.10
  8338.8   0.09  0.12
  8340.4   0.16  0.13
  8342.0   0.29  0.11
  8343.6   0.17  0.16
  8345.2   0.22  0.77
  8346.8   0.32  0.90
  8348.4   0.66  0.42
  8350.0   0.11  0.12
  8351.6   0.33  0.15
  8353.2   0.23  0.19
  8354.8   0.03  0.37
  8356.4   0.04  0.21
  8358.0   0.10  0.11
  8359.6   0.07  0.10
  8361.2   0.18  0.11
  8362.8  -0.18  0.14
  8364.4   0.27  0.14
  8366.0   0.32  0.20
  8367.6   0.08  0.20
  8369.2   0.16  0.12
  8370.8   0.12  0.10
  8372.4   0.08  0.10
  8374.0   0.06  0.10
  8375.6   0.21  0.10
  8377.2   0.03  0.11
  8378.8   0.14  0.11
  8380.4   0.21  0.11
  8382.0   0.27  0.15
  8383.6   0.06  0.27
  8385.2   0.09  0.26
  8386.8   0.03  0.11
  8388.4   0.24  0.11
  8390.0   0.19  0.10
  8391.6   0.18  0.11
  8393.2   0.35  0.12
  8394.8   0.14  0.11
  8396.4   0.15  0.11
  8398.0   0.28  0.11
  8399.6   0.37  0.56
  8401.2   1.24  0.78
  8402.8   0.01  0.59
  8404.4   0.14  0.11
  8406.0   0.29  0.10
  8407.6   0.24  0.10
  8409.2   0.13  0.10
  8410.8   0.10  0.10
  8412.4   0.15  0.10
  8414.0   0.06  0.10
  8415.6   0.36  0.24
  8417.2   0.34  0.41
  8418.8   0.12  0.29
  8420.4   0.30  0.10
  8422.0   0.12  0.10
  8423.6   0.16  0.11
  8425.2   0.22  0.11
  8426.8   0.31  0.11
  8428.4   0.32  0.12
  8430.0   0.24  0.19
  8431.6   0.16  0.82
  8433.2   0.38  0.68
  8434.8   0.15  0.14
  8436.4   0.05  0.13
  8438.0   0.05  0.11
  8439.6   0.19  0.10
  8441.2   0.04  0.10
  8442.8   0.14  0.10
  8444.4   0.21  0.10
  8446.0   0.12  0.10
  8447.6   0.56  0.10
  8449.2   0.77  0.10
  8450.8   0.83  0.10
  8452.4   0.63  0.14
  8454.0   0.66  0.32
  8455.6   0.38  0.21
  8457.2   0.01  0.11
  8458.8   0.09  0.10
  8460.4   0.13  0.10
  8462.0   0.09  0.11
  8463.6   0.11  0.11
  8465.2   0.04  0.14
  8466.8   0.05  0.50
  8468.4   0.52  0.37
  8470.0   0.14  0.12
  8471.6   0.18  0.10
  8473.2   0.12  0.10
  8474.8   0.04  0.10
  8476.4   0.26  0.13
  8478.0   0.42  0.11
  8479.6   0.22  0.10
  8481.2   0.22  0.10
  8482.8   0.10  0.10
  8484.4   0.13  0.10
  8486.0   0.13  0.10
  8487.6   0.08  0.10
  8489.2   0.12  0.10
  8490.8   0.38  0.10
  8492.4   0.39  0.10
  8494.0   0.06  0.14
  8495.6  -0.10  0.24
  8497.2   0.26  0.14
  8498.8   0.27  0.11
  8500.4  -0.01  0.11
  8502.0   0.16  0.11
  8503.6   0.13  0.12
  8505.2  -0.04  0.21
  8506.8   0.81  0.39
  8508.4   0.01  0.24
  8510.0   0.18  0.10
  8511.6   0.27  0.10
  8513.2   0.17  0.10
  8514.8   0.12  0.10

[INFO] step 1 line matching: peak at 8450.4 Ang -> H-gamma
